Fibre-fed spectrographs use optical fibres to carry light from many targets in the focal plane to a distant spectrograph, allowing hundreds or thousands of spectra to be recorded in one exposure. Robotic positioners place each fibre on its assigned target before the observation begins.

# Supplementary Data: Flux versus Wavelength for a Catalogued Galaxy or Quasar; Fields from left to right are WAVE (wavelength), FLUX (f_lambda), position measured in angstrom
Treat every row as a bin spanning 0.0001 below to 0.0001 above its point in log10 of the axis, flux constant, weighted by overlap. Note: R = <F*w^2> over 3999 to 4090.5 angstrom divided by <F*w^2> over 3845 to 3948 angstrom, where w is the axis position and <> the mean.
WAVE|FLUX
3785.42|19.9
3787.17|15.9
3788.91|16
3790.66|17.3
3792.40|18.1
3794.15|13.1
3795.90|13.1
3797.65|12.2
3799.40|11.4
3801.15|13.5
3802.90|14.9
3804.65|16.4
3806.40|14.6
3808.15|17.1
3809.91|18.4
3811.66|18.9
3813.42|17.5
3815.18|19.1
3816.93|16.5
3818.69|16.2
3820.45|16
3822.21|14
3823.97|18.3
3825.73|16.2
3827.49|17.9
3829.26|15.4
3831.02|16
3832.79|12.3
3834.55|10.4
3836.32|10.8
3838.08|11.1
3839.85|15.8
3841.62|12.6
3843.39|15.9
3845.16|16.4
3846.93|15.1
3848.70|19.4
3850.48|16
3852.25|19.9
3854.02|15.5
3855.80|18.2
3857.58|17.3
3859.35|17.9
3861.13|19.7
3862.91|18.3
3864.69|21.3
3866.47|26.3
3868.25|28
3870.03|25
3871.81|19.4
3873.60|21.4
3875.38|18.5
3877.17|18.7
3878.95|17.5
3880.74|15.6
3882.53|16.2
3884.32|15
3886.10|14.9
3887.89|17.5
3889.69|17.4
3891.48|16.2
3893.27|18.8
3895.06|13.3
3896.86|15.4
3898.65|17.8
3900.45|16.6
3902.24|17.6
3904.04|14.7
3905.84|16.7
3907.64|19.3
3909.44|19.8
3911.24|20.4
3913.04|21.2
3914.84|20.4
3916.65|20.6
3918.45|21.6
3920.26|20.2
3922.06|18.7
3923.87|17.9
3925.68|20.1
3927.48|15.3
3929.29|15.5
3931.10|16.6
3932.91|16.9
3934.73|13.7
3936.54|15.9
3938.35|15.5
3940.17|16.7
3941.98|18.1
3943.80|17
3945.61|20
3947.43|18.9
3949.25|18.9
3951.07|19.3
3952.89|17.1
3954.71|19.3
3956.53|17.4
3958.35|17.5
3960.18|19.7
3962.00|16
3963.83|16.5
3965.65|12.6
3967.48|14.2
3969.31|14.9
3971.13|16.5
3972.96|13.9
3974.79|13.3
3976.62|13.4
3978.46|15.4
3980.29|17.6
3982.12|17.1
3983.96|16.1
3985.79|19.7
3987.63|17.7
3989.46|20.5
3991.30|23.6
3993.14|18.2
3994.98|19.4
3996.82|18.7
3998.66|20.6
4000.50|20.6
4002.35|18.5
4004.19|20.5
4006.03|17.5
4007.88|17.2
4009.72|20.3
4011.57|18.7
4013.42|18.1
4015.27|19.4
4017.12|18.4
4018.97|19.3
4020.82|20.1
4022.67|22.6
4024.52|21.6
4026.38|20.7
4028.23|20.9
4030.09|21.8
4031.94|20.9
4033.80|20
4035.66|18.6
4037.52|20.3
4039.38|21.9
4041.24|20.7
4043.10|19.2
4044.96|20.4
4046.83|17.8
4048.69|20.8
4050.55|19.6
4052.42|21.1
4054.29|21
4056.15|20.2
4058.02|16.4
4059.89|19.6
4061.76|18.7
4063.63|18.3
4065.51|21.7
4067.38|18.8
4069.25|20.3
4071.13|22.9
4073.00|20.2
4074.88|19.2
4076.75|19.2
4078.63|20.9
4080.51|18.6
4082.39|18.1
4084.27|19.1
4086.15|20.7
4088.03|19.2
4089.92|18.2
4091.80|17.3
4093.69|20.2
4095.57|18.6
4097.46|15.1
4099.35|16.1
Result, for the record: 1.2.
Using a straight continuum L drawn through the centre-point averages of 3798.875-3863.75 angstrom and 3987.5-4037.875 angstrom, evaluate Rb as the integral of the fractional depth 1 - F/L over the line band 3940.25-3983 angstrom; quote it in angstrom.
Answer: 4.6 angstrom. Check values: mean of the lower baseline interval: 16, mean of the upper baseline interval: 19.8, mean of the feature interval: 16.7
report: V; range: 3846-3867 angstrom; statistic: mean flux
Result 18.6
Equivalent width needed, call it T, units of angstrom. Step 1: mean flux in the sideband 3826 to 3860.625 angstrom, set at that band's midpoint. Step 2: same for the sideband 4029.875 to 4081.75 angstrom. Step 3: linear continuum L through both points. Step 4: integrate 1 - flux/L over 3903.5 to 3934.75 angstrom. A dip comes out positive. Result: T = -2.5 angstrom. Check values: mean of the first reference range 15.5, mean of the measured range 18.5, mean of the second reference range 19.9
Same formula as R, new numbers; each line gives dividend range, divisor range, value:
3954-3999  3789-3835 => 1.19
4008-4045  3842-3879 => 1.14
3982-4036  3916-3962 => 1.14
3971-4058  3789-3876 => 1.25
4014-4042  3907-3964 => 1.18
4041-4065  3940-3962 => 1.12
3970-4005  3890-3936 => 1.05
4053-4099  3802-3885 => 1.25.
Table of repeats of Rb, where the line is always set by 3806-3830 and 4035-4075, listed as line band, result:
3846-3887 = -3.2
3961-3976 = 3.3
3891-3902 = 0.9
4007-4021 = 0.4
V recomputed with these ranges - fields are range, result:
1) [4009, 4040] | 20.2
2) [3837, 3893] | 18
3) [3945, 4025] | 18.1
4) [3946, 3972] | 17.1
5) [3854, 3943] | 18.2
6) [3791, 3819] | 15.7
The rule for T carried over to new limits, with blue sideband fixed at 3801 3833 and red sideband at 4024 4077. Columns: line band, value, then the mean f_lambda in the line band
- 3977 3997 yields 0.7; 18.4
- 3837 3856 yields 1.2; 15.9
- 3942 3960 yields 0.1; 18.4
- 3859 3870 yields -3.3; 22.4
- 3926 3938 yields 1.6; 15.9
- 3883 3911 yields 1.4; 16.8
